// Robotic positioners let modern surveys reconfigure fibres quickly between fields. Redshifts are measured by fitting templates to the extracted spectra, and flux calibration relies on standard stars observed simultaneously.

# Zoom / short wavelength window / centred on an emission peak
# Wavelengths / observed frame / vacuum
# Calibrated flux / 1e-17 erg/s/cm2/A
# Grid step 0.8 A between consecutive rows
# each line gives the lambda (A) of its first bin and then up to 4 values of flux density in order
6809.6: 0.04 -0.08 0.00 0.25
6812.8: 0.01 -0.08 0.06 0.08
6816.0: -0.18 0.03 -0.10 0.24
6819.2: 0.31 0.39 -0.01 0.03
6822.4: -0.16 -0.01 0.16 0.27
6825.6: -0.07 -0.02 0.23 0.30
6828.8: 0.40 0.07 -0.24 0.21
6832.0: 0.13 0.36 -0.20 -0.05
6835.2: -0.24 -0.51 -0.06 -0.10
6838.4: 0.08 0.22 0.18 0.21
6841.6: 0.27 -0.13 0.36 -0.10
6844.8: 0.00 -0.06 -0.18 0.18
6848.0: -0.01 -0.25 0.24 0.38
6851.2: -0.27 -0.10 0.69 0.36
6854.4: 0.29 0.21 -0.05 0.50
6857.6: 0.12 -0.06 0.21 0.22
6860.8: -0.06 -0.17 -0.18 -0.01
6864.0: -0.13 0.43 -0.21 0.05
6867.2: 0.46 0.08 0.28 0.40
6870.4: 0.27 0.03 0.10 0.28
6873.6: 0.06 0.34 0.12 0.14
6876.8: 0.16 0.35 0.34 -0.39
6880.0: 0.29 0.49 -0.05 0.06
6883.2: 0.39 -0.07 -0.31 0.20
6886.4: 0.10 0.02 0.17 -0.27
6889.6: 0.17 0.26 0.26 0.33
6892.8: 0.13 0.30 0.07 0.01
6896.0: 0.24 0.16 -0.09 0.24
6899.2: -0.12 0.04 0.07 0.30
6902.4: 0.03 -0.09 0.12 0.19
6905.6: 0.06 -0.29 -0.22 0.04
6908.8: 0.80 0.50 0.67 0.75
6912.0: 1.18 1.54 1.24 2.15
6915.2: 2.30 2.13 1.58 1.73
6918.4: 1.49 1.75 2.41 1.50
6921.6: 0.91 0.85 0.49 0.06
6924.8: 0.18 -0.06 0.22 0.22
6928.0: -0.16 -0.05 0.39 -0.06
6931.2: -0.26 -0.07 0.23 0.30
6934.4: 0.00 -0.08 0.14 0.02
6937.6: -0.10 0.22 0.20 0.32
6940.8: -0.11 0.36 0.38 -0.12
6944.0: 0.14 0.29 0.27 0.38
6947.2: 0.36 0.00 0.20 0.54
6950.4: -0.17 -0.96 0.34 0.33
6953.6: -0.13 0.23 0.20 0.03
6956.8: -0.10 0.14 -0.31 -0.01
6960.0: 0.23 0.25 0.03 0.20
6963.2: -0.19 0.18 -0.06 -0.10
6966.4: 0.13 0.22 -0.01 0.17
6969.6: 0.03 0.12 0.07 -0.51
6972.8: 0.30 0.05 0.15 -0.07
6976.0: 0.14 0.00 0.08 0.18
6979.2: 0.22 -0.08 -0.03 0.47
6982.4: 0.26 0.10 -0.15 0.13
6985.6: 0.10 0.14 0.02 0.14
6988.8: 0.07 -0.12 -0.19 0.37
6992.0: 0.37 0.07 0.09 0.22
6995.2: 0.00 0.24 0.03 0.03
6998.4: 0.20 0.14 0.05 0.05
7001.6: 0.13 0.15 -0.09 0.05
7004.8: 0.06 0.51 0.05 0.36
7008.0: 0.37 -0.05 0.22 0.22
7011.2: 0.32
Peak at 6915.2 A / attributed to [O II] 3727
